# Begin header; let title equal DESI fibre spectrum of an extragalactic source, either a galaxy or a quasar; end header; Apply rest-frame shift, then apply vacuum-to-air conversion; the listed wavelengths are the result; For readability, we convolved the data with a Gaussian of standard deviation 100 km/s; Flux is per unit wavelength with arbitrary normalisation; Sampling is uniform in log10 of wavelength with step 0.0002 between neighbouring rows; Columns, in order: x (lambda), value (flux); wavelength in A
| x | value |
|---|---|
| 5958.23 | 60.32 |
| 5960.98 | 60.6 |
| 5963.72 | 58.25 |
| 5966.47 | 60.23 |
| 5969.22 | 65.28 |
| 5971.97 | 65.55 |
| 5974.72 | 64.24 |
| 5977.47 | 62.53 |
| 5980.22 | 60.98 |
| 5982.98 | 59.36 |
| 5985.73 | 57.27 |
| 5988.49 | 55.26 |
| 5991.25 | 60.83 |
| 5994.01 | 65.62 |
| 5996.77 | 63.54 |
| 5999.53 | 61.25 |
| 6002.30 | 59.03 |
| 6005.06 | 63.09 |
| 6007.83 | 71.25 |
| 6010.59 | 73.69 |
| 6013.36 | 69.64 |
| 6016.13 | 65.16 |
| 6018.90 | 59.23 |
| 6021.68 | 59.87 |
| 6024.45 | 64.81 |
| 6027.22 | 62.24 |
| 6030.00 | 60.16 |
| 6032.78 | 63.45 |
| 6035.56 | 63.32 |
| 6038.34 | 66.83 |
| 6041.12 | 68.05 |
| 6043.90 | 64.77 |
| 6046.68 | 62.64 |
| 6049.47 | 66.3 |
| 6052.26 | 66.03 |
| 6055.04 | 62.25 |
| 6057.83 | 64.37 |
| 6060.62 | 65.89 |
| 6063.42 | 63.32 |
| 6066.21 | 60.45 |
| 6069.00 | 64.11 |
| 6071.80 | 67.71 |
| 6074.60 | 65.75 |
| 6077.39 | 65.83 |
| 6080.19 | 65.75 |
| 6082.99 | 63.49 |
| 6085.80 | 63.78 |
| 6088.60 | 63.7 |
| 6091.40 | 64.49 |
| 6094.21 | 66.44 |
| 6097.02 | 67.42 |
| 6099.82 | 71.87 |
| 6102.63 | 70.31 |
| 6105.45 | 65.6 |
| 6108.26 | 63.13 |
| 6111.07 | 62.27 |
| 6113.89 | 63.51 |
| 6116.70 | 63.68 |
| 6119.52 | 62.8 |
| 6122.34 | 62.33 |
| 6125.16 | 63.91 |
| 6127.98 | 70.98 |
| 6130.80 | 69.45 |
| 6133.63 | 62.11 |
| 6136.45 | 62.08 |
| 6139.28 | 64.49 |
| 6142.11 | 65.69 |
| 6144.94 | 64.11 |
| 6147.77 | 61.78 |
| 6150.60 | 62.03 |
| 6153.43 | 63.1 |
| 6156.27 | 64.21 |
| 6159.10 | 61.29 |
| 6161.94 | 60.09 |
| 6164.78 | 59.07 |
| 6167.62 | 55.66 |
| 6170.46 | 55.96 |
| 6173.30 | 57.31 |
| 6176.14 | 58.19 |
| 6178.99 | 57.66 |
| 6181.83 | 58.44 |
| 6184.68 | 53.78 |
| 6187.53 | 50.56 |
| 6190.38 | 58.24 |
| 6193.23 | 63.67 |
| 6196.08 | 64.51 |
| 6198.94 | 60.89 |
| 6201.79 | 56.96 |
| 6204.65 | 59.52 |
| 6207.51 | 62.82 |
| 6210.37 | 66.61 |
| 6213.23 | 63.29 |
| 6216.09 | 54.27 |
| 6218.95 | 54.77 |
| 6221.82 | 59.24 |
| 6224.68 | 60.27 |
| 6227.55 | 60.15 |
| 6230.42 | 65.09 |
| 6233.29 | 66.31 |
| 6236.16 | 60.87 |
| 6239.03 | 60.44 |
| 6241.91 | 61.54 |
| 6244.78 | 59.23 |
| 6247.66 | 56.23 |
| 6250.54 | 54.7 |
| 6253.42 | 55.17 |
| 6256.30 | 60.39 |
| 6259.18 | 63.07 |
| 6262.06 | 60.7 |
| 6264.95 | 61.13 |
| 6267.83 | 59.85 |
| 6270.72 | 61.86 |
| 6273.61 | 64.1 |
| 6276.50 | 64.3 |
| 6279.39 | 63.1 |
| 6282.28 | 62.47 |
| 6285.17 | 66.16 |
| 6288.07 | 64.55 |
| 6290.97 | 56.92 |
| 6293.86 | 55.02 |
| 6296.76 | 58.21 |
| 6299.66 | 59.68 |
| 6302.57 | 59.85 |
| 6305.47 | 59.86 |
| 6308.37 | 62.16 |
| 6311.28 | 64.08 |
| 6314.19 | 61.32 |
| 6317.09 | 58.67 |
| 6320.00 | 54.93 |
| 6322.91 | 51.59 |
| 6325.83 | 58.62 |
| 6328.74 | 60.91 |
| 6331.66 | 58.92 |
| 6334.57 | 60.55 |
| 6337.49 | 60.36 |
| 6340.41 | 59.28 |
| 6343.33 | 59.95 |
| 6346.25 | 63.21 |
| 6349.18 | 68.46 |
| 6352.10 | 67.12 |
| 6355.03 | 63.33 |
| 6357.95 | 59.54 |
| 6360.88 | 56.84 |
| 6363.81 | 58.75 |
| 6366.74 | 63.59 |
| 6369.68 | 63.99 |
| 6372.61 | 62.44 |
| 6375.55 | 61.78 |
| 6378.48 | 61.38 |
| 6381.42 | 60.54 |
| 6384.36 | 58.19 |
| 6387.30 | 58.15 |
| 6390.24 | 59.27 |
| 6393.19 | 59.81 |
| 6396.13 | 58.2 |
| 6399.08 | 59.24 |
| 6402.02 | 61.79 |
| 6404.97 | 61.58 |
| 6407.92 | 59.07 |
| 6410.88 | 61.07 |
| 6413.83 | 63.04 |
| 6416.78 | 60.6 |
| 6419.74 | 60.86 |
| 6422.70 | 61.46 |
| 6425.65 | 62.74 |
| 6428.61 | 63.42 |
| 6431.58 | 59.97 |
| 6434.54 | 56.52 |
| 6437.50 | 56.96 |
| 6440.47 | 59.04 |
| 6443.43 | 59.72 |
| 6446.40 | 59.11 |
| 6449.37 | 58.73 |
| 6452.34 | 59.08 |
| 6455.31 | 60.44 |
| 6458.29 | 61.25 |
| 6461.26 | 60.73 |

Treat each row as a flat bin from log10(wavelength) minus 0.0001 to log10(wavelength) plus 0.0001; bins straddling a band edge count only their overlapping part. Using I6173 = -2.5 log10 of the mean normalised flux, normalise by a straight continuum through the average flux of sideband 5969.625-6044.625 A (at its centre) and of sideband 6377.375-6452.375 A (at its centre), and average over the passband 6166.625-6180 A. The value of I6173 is 0.09 mag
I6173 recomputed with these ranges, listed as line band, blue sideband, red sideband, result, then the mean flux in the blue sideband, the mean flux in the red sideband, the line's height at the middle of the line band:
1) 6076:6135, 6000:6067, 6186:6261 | -0.045 mag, 64.4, 59.9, 62.7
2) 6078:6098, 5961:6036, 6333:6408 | -0.045 mag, 62.7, 61.1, 62.3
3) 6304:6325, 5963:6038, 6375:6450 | 0.033 mag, 62.9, 60.1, 60.7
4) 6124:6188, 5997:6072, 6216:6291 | 0.023 mag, 64.3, 60.8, 62.4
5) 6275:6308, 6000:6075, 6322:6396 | 0.009 mag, 64.5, 60.7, 61.5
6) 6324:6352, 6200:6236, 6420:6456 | -0.019 mag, 60.8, 59.8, 60.2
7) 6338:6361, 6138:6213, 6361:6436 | -0.034 mag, 60.3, 60.6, 60.6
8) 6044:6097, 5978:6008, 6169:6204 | -0.082 mag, 61.2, 58.1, 60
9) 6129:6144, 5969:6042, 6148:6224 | -0.077 mag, 63.3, 59.4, 60.5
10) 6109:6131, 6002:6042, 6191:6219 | -0.032 mag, 64.8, 61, 62.7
